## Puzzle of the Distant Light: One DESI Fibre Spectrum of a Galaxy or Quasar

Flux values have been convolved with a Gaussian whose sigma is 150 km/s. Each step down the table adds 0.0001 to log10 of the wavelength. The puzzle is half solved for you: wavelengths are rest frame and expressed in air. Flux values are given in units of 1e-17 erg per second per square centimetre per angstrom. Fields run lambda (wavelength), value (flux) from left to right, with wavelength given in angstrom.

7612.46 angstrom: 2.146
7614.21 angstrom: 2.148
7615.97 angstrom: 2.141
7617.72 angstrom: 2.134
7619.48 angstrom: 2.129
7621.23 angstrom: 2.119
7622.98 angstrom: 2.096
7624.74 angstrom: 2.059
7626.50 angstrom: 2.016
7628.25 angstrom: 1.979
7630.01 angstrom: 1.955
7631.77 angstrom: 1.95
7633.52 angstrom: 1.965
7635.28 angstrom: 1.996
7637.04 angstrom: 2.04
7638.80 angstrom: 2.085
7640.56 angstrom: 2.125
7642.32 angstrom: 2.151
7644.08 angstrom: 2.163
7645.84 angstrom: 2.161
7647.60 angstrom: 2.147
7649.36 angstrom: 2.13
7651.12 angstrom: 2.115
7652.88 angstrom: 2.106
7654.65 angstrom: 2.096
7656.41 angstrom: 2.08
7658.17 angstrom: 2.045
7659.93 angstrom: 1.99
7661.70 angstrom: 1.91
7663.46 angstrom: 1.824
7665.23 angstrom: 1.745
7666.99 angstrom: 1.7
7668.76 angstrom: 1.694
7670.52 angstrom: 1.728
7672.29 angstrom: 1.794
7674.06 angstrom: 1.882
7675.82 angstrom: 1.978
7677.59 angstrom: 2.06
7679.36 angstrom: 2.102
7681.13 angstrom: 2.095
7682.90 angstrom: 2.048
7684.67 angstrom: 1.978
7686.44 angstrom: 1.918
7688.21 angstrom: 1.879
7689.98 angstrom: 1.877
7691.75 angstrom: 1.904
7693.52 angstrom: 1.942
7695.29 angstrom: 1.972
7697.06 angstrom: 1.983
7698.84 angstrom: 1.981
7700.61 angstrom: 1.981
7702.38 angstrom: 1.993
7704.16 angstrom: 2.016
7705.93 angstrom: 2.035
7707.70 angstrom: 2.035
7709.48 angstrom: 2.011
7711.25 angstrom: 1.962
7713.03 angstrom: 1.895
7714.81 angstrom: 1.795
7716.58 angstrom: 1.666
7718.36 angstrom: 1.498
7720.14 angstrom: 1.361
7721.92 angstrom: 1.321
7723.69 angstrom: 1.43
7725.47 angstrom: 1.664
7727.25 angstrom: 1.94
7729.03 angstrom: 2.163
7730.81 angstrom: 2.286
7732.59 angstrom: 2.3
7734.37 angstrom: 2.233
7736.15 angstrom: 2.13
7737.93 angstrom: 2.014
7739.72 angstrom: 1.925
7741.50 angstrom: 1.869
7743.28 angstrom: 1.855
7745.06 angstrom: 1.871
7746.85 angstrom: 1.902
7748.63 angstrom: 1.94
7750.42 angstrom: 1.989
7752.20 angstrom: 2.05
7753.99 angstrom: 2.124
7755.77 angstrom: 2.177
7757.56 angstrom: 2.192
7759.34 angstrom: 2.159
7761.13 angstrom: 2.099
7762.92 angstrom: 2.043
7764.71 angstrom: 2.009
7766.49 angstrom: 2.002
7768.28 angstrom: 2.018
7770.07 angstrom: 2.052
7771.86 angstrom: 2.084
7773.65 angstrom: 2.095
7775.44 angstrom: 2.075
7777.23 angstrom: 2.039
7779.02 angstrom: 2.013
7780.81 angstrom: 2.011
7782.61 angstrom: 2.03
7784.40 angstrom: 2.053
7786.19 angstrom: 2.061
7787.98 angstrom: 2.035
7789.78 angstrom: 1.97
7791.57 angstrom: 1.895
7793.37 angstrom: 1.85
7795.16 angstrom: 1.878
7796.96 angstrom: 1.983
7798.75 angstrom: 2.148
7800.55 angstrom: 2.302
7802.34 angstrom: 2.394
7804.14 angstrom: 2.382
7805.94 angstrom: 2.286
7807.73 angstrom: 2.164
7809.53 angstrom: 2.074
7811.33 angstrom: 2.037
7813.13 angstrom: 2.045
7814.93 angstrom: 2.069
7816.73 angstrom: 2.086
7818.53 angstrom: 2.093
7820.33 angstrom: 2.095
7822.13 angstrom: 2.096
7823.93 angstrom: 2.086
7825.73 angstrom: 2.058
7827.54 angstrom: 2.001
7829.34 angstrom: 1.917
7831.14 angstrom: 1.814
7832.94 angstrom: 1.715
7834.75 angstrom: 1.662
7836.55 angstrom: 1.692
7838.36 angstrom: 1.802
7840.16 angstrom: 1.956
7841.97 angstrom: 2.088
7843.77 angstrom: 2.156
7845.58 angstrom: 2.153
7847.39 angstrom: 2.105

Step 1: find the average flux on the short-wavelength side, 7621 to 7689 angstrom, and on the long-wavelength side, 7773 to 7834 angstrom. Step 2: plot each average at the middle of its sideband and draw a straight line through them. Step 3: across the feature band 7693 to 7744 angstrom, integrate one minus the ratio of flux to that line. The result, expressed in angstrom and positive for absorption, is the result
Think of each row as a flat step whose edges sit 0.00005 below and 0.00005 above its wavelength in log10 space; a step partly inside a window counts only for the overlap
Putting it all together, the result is 2.9 angstrom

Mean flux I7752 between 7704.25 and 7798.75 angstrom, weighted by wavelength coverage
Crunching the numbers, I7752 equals 1.97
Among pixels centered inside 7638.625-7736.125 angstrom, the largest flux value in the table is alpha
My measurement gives 2.3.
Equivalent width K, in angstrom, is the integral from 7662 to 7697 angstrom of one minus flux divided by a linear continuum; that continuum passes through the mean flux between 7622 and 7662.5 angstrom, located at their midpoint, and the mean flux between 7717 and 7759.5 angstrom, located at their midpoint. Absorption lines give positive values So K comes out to 1.8 angstrom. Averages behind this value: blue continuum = 2.06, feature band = 1.9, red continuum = 1.93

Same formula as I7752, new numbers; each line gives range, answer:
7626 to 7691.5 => 1.99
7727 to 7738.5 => 2.17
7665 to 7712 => 1.94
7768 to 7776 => 2.07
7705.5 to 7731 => 1.79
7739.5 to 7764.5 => 2.02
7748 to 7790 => 2.06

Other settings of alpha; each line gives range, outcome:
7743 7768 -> 2.192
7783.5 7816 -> 2.394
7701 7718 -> 2.035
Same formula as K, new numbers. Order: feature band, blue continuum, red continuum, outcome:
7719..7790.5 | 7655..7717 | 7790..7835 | 0.3 angstrom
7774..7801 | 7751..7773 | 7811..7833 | 0.5 angstrom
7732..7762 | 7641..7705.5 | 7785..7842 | -0.7 angstrom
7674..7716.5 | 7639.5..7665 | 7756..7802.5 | 1.9 angstrom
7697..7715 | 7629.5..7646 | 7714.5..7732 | -1.9 angstrom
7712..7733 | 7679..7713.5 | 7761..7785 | 2.5 angstrom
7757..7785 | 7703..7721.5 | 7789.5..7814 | -0.8 angstrom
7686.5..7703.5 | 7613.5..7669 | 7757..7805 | 0.8 angstrom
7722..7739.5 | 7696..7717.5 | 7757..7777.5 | 0.1 angstrom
